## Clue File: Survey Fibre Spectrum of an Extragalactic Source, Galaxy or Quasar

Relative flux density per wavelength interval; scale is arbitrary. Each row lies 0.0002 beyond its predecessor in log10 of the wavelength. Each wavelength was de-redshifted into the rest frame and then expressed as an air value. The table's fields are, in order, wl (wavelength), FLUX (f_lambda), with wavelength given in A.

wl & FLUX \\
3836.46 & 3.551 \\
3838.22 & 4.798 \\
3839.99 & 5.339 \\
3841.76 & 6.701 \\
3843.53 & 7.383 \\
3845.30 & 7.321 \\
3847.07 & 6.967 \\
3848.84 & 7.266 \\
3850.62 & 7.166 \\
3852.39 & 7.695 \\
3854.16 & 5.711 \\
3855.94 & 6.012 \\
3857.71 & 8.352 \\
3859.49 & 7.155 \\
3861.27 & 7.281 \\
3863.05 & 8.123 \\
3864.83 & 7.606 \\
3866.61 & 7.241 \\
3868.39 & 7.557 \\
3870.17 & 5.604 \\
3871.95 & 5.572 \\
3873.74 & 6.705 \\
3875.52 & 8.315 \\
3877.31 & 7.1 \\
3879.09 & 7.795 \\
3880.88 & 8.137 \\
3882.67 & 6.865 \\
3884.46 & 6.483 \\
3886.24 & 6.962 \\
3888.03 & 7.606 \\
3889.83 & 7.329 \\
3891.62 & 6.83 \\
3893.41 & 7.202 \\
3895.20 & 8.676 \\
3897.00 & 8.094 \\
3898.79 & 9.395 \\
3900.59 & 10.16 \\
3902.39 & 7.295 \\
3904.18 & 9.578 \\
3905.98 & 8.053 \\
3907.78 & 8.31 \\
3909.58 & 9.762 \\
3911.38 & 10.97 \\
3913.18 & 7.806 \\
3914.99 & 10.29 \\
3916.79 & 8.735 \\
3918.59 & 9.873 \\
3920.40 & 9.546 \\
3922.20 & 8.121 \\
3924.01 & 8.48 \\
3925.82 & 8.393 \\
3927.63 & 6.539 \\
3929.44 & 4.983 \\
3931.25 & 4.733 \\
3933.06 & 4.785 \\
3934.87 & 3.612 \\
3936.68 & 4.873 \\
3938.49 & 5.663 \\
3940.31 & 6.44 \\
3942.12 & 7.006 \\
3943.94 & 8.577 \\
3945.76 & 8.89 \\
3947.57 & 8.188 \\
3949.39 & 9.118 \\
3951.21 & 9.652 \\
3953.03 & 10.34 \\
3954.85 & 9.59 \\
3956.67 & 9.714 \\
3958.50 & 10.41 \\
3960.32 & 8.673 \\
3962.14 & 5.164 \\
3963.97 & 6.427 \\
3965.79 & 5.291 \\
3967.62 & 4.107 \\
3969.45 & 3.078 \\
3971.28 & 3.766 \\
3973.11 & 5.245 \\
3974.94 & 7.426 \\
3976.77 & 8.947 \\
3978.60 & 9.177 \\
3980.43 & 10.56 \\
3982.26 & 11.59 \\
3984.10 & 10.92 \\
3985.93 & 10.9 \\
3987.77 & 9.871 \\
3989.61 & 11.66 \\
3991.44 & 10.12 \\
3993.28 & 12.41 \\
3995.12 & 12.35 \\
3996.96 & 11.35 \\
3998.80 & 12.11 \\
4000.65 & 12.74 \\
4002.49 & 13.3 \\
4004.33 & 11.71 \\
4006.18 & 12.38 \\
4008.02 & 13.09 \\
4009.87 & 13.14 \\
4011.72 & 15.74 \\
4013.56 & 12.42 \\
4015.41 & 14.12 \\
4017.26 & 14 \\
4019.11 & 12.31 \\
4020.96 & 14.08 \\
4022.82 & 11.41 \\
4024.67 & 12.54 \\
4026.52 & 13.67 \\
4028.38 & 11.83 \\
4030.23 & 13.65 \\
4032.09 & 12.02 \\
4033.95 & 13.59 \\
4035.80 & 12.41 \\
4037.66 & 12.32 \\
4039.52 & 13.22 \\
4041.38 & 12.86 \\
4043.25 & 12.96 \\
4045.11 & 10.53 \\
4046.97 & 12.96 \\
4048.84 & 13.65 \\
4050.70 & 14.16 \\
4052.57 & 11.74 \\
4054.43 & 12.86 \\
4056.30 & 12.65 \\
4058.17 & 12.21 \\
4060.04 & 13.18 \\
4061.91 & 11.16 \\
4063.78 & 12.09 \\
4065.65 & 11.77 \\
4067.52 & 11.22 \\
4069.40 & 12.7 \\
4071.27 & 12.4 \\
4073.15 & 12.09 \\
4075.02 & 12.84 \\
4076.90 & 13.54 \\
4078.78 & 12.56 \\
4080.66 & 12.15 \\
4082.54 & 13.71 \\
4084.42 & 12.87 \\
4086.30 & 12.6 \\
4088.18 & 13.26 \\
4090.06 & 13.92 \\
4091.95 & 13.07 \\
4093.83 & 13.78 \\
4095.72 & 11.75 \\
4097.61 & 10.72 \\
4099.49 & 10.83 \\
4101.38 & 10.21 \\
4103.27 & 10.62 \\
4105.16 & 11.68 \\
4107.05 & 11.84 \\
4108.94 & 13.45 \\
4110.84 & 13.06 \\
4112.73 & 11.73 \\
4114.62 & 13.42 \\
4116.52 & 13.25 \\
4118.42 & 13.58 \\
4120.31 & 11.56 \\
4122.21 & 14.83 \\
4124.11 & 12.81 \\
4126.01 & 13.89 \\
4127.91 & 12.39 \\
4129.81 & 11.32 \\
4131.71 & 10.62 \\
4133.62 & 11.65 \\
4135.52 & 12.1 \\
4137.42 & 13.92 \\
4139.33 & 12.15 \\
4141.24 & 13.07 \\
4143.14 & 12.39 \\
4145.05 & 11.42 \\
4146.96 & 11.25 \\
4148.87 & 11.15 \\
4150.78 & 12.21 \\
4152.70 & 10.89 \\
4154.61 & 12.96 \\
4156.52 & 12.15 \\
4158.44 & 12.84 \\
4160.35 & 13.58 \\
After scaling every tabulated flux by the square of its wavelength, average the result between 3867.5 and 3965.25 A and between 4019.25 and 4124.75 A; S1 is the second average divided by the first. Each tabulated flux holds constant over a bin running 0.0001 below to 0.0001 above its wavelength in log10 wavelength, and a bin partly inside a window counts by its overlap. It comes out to 1.7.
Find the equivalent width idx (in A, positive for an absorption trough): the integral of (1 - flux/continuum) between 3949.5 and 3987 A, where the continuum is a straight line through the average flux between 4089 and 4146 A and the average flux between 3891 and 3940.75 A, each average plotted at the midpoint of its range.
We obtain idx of 3.70 A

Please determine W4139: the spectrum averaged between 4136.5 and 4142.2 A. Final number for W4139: 13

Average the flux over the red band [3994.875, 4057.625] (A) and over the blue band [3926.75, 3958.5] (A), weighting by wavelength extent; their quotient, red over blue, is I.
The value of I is 1.75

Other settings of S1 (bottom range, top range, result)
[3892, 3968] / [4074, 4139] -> 1.73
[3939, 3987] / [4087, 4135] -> 1.66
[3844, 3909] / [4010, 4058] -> 1.87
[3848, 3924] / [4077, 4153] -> 1.76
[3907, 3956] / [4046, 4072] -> 1.68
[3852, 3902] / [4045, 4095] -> 1.89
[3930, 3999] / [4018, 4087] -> 1.61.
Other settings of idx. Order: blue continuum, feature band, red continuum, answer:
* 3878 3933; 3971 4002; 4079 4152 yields -1.6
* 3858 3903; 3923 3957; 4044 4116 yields 6.4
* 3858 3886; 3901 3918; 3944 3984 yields -3.5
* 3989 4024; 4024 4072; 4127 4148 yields -0.3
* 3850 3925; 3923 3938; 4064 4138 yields 5.1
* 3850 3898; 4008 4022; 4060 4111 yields -4.0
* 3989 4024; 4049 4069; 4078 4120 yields 0.3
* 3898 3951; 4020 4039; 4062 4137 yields -3.9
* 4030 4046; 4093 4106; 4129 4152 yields 0.9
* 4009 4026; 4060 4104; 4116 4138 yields 2.1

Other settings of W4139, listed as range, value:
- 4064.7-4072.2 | 12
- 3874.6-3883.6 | 7.63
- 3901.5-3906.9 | 8.32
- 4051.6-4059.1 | 12.4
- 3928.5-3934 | 4.84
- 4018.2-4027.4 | 12.8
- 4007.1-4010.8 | 13.1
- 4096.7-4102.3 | 10.6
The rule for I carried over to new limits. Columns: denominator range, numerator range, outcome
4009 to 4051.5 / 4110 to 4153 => 0.95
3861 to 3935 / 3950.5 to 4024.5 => 1.34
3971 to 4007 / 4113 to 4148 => 1.19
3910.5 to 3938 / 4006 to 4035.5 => 1.77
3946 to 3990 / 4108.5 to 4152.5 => 1.50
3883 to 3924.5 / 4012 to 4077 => 1.49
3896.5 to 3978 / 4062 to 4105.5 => 1.60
